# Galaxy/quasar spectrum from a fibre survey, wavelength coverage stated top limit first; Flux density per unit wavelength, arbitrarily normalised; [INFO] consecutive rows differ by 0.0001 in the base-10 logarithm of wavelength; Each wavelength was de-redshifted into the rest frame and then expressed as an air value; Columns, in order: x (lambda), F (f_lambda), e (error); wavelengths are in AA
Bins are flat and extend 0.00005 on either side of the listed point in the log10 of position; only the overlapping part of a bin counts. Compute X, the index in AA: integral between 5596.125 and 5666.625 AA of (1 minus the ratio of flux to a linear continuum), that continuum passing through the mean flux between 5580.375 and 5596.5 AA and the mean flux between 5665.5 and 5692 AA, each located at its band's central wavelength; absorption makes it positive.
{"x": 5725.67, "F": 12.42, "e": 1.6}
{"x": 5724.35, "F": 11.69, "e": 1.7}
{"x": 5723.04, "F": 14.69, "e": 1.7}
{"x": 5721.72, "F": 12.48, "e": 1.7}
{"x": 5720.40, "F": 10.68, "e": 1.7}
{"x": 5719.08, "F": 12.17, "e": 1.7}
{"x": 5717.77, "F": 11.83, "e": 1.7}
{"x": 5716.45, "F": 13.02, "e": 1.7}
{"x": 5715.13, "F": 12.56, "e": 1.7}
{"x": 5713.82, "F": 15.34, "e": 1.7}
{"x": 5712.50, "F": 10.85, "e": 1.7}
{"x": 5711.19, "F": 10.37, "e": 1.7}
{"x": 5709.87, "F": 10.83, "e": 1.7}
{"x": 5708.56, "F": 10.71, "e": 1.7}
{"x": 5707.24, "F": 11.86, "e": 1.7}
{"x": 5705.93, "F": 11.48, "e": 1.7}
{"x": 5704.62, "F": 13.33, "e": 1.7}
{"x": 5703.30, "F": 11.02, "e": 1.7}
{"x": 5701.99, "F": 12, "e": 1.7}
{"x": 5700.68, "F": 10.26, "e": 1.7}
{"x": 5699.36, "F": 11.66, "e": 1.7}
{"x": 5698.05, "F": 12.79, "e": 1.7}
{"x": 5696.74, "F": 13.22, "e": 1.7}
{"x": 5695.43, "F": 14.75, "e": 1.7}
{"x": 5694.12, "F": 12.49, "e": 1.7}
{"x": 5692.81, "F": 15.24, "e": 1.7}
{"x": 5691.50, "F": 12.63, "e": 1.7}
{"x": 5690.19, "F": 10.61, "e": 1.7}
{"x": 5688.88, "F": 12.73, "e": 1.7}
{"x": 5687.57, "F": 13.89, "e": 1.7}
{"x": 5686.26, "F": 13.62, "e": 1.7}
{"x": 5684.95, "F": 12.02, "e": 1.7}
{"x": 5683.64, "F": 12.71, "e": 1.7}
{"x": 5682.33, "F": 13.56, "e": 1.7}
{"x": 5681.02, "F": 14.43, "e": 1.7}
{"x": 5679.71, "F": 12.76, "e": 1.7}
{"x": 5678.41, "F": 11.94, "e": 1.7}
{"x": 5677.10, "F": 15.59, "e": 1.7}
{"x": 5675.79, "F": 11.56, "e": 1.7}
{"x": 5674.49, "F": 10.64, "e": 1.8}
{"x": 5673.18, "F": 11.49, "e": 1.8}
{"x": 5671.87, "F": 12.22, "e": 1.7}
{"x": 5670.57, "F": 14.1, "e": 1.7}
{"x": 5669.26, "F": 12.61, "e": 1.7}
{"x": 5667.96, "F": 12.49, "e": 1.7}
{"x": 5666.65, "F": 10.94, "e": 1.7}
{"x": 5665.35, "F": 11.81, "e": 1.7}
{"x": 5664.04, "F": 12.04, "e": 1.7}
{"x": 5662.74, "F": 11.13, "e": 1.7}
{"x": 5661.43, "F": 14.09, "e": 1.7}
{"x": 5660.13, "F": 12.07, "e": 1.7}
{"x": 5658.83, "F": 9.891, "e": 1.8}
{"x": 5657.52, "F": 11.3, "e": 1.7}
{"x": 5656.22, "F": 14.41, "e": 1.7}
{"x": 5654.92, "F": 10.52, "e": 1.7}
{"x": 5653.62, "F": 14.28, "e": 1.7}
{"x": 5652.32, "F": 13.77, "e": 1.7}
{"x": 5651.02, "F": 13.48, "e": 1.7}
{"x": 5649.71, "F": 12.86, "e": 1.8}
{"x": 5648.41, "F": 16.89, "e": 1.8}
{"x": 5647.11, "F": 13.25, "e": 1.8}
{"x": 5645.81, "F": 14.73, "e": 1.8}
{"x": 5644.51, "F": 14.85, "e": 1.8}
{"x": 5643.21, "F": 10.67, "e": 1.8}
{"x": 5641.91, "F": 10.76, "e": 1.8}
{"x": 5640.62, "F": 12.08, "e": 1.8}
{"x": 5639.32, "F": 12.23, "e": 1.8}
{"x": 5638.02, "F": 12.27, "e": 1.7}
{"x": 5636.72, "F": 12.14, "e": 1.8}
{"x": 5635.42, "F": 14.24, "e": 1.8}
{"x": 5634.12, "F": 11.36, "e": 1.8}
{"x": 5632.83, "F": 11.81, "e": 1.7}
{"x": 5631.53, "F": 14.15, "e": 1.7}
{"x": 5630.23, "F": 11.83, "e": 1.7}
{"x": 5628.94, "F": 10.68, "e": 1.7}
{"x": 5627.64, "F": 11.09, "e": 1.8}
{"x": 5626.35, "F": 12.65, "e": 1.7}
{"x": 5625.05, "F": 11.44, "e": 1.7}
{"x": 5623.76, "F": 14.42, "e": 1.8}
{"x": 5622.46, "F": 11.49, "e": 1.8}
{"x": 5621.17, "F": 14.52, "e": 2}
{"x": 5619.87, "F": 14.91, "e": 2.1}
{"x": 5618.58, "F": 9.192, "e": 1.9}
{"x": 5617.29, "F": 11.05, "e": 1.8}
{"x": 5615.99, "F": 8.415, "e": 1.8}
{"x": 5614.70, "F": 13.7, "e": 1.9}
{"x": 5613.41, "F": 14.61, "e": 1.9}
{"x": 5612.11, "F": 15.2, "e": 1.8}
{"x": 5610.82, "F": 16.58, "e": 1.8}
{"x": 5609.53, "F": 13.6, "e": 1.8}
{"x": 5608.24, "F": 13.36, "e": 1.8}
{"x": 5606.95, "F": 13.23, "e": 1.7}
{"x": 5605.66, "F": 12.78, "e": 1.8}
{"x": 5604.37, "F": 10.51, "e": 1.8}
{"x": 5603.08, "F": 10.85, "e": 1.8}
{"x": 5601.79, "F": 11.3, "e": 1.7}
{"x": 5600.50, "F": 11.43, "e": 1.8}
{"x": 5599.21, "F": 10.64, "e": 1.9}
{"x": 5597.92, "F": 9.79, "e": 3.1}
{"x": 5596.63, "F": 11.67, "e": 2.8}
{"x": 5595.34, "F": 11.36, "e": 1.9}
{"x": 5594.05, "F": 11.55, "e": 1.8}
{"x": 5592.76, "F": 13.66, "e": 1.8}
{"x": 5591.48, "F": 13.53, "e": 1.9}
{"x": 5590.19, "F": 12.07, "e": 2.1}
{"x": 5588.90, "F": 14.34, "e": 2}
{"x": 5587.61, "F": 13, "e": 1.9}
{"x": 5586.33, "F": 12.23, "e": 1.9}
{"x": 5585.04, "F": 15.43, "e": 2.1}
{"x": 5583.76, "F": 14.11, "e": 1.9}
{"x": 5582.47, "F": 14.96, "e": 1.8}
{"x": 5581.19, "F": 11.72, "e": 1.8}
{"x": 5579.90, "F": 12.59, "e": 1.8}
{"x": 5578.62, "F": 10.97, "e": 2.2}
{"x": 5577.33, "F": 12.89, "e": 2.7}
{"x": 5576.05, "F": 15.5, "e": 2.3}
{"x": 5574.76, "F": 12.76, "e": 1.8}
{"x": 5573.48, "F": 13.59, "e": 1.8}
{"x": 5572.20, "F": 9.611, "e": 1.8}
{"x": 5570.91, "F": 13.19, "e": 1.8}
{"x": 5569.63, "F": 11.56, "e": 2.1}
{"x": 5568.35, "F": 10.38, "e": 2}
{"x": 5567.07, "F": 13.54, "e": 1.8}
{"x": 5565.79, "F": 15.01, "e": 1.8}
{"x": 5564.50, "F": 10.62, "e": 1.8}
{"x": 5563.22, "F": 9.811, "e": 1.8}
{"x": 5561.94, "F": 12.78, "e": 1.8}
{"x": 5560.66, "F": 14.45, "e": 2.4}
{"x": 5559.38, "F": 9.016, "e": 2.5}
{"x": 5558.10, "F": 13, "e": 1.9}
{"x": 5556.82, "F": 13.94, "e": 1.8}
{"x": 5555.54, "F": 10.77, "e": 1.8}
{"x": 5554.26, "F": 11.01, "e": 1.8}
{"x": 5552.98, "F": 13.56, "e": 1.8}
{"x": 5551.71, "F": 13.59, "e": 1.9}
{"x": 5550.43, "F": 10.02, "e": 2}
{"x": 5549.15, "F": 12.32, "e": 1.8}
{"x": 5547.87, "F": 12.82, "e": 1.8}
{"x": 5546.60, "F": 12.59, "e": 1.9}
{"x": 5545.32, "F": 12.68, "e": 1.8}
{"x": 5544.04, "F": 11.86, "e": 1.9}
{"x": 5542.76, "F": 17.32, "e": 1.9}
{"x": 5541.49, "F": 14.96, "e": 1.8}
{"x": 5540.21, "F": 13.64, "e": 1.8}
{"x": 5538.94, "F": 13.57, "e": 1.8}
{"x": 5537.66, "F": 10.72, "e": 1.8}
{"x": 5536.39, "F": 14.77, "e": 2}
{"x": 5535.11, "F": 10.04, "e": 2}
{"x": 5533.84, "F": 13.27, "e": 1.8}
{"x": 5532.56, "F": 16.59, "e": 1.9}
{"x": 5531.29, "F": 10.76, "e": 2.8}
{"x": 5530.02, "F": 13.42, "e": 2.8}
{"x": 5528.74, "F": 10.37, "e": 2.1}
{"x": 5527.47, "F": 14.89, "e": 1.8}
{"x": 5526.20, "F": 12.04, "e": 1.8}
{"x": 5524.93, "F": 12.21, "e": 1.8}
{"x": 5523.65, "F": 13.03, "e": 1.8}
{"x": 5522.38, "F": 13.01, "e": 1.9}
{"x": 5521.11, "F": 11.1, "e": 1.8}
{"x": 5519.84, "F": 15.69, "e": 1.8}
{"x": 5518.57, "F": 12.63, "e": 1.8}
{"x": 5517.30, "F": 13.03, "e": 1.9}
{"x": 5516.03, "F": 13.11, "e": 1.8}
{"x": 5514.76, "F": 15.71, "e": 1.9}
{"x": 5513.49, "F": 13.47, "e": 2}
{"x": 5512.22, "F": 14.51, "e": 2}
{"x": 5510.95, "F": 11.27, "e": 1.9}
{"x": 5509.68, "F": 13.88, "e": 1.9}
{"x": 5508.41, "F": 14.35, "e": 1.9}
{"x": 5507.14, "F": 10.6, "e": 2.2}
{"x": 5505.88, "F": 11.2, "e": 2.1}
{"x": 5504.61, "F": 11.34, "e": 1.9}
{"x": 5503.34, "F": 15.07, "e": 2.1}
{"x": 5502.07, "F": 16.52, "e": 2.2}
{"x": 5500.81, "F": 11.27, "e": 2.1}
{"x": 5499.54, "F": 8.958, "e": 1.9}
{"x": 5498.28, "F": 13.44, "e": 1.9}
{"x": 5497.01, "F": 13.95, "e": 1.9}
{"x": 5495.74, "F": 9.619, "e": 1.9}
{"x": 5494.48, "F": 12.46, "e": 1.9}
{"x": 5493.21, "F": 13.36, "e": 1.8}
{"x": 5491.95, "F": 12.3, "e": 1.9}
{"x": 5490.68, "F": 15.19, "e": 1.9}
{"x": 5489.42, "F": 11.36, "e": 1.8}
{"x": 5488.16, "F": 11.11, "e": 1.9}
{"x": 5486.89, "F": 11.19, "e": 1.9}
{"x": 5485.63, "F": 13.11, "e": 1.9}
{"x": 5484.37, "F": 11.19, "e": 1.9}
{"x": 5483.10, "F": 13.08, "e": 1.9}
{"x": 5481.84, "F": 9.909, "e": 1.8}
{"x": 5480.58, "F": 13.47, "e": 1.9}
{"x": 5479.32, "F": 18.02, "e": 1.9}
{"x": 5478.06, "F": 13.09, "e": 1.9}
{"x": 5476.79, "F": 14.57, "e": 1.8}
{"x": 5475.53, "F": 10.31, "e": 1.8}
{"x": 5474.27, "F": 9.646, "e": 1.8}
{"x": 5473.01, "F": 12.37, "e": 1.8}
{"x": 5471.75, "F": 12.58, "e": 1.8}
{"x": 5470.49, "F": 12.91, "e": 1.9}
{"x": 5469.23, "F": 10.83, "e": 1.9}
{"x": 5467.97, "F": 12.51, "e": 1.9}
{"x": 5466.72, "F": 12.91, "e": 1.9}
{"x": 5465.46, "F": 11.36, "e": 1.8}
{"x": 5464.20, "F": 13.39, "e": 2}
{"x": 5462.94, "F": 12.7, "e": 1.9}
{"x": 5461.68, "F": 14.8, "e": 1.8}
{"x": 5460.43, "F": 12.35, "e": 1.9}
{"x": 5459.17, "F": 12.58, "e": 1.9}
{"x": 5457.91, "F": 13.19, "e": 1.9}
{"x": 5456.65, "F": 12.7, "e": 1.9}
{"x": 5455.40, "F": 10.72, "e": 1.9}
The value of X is 2.19 AA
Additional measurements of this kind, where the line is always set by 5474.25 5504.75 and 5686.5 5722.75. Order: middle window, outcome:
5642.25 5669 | -0.82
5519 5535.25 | -0.42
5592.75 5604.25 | 1.16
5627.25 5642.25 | 0.36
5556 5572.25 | 0.47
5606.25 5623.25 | -0.89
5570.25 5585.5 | -0.73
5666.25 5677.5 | -0.02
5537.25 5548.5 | -0.78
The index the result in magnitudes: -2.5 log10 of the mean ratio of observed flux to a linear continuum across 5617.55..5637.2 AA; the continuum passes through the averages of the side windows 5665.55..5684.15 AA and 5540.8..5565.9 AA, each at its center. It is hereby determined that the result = 0.02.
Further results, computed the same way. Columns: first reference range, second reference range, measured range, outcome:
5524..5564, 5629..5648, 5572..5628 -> 0.00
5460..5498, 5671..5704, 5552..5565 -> 0.05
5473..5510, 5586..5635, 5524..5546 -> -0.05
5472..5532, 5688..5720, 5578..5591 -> -0.05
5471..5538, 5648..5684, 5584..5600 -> 0.02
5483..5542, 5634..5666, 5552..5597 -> 0.01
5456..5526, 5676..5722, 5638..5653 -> -0.05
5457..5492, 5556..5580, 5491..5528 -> -0.04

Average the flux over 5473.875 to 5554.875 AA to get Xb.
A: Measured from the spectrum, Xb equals 12.8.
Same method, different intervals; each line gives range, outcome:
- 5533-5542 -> 13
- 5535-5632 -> 12.6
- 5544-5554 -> 12.4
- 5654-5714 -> 12.3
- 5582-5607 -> 12.4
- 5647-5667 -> 12.7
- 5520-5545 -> 13.1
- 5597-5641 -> 12.3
